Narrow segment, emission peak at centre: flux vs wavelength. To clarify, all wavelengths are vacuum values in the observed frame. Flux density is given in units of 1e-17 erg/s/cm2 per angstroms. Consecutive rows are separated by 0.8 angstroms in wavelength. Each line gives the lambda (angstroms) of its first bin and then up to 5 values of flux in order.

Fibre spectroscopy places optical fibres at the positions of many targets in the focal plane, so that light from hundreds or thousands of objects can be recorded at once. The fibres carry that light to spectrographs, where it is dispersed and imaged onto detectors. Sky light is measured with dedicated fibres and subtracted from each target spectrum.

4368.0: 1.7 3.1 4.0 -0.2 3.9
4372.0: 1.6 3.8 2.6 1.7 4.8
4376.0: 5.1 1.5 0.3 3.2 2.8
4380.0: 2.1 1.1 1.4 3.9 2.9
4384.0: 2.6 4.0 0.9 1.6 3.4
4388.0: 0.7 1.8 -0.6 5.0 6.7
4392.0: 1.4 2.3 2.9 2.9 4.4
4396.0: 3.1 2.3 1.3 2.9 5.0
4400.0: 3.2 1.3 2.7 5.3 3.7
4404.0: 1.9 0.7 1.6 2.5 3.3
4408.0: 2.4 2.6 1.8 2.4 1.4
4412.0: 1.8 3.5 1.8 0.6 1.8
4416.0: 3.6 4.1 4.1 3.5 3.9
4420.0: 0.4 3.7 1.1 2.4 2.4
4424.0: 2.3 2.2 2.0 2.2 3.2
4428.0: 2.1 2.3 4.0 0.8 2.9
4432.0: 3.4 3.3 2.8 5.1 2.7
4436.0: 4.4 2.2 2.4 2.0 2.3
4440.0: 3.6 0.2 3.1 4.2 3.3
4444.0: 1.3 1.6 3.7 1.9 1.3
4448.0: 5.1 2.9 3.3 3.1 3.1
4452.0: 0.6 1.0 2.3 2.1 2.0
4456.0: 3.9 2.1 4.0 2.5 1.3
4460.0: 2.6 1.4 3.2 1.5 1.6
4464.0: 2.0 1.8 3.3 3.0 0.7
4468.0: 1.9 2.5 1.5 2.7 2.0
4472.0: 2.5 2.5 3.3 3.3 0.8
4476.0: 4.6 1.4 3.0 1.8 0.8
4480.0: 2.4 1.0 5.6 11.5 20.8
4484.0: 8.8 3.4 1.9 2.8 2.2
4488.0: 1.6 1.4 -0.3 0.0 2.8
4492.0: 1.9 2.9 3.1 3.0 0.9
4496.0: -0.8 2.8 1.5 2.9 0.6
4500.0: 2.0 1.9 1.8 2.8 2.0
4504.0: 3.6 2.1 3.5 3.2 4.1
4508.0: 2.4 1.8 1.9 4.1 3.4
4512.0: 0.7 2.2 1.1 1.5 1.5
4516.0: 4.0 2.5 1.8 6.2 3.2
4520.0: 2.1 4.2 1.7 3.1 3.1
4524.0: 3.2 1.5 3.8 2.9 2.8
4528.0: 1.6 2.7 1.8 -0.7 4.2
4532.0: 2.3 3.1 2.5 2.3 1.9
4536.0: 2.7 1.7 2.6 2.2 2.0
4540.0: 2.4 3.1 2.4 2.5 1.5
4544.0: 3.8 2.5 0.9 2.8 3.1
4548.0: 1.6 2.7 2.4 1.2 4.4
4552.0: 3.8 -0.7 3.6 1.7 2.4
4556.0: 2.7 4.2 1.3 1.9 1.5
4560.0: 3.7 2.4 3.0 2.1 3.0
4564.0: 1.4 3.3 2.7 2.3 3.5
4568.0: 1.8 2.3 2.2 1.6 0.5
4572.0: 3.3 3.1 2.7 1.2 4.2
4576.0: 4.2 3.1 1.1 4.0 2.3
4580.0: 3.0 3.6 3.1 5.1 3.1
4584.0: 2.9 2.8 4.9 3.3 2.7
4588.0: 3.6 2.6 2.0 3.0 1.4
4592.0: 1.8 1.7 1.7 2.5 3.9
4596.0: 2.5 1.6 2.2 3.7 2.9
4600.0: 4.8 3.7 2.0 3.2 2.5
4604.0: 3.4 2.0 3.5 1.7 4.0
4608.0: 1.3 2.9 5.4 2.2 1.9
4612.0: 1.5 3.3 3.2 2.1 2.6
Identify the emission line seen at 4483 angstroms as H-gamma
